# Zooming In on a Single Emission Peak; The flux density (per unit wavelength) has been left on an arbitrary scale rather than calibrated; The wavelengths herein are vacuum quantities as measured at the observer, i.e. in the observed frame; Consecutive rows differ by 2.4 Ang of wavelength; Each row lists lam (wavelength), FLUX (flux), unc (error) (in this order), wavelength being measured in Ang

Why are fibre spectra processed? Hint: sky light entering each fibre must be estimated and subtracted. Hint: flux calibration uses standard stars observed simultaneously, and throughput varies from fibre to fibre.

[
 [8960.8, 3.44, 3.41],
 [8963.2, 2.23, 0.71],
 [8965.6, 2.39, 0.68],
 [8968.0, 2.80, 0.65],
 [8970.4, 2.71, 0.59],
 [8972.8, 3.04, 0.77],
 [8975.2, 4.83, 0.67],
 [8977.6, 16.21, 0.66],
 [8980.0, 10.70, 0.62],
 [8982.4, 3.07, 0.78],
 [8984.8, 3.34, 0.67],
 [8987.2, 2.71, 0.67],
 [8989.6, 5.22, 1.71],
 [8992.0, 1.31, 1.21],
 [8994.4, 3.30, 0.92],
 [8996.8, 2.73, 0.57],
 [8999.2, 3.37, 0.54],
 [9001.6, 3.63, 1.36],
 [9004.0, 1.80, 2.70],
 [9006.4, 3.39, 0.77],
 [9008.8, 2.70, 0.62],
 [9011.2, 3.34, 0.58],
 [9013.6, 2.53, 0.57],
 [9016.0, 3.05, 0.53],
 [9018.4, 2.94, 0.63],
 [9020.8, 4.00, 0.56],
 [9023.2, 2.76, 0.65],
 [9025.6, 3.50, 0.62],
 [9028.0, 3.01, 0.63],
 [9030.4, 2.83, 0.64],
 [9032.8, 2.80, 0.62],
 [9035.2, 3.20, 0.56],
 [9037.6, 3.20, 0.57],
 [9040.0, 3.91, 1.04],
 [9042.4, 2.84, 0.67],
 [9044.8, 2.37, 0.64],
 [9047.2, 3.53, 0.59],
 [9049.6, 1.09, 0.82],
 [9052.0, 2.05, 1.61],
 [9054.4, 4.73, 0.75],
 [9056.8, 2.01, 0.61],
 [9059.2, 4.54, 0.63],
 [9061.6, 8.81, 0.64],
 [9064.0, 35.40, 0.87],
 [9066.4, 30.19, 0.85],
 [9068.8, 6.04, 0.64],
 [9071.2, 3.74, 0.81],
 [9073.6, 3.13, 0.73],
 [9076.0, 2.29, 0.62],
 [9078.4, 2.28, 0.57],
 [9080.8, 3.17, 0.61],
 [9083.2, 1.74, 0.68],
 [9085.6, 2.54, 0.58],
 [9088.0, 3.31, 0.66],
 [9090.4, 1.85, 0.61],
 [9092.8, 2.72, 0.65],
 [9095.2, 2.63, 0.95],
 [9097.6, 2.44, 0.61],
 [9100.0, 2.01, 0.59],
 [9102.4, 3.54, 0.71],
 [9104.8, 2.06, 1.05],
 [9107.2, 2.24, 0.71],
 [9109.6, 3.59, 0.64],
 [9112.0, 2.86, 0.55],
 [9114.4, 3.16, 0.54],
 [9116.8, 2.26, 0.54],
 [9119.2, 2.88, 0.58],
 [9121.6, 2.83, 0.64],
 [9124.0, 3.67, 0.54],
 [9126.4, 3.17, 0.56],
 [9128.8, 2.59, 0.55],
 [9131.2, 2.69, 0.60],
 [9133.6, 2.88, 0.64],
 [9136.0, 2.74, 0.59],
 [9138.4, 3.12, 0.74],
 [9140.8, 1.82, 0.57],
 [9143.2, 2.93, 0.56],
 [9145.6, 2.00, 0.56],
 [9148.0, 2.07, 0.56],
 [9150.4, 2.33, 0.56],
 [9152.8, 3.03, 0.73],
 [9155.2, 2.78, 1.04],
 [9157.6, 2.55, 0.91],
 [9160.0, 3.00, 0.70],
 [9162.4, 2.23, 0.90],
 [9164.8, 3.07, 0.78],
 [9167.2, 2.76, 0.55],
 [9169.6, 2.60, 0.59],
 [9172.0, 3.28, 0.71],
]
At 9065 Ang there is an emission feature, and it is [O III] 5007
